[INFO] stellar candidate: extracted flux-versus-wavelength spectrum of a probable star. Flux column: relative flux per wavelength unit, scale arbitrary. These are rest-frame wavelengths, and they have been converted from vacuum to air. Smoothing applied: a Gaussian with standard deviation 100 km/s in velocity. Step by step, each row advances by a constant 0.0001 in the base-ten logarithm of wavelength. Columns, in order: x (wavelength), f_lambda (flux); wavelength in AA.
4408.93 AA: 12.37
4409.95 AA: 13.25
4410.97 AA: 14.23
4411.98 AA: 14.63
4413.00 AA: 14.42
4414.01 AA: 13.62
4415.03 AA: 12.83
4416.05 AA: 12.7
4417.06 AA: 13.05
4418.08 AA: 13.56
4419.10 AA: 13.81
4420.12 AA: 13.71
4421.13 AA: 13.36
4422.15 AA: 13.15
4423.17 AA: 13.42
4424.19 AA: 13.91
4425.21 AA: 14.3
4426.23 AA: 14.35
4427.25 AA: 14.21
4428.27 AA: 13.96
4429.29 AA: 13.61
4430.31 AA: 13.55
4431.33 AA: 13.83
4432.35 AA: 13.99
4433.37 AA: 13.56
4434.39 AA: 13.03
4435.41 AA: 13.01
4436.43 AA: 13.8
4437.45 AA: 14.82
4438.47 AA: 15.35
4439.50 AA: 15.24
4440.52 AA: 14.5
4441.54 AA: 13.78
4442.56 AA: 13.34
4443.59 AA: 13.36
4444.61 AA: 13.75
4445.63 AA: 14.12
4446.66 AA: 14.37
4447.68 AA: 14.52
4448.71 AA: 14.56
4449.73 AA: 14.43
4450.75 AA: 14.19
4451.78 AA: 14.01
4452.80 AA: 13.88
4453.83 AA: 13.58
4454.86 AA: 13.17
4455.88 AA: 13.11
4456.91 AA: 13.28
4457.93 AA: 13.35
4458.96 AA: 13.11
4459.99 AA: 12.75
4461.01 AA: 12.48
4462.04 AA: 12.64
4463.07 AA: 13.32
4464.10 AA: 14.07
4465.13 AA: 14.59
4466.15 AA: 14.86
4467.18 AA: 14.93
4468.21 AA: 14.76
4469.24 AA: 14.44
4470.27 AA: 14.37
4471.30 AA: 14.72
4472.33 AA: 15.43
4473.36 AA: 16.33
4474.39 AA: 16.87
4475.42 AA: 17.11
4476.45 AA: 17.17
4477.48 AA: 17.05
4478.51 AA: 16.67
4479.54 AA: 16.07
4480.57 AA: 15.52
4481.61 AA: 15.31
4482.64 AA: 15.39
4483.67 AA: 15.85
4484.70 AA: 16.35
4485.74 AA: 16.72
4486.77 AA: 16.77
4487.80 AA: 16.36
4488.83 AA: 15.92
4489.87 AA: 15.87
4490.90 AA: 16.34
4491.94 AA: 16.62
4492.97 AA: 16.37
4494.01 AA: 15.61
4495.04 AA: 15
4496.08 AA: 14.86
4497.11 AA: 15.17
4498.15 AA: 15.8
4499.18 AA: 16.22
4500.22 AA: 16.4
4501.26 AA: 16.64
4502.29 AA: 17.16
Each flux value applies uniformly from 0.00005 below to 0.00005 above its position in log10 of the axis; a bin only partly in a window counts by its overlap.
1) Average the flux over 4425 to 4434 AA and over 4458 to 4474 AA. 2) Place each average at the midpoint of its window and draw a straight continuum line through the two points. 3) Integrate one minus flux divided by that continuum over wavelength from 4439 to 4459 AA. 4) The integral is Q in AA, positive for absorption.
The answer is 0.2 AA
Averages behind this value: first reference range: 13.9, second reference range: 14.2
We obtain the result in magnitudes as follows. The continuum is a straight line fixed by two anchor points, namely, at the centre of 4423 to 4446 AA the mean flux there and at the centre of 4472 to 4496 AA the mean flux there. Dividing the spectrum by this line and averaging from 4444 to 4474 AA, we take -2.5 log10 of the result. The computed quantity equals 0.08 mag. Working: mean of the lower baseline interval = 14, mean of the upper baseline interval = 16.2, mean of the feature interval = 14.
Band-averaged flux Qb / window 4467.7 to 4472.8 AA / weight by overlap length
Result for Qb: 14.7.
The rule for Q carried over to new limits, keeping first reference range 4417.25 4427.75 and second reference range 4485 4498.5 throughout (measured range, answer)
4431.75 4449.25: 0.31 AA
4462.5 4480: -0.16 AA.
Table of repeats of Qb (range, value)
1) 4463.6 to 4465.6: 14.3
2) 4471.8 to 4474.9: 16.2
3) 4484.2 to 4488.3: 16.5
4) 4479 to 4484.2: 15.6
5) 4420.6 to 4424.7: 13.5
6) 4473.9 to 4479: 17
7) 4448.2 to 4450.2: 14.5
